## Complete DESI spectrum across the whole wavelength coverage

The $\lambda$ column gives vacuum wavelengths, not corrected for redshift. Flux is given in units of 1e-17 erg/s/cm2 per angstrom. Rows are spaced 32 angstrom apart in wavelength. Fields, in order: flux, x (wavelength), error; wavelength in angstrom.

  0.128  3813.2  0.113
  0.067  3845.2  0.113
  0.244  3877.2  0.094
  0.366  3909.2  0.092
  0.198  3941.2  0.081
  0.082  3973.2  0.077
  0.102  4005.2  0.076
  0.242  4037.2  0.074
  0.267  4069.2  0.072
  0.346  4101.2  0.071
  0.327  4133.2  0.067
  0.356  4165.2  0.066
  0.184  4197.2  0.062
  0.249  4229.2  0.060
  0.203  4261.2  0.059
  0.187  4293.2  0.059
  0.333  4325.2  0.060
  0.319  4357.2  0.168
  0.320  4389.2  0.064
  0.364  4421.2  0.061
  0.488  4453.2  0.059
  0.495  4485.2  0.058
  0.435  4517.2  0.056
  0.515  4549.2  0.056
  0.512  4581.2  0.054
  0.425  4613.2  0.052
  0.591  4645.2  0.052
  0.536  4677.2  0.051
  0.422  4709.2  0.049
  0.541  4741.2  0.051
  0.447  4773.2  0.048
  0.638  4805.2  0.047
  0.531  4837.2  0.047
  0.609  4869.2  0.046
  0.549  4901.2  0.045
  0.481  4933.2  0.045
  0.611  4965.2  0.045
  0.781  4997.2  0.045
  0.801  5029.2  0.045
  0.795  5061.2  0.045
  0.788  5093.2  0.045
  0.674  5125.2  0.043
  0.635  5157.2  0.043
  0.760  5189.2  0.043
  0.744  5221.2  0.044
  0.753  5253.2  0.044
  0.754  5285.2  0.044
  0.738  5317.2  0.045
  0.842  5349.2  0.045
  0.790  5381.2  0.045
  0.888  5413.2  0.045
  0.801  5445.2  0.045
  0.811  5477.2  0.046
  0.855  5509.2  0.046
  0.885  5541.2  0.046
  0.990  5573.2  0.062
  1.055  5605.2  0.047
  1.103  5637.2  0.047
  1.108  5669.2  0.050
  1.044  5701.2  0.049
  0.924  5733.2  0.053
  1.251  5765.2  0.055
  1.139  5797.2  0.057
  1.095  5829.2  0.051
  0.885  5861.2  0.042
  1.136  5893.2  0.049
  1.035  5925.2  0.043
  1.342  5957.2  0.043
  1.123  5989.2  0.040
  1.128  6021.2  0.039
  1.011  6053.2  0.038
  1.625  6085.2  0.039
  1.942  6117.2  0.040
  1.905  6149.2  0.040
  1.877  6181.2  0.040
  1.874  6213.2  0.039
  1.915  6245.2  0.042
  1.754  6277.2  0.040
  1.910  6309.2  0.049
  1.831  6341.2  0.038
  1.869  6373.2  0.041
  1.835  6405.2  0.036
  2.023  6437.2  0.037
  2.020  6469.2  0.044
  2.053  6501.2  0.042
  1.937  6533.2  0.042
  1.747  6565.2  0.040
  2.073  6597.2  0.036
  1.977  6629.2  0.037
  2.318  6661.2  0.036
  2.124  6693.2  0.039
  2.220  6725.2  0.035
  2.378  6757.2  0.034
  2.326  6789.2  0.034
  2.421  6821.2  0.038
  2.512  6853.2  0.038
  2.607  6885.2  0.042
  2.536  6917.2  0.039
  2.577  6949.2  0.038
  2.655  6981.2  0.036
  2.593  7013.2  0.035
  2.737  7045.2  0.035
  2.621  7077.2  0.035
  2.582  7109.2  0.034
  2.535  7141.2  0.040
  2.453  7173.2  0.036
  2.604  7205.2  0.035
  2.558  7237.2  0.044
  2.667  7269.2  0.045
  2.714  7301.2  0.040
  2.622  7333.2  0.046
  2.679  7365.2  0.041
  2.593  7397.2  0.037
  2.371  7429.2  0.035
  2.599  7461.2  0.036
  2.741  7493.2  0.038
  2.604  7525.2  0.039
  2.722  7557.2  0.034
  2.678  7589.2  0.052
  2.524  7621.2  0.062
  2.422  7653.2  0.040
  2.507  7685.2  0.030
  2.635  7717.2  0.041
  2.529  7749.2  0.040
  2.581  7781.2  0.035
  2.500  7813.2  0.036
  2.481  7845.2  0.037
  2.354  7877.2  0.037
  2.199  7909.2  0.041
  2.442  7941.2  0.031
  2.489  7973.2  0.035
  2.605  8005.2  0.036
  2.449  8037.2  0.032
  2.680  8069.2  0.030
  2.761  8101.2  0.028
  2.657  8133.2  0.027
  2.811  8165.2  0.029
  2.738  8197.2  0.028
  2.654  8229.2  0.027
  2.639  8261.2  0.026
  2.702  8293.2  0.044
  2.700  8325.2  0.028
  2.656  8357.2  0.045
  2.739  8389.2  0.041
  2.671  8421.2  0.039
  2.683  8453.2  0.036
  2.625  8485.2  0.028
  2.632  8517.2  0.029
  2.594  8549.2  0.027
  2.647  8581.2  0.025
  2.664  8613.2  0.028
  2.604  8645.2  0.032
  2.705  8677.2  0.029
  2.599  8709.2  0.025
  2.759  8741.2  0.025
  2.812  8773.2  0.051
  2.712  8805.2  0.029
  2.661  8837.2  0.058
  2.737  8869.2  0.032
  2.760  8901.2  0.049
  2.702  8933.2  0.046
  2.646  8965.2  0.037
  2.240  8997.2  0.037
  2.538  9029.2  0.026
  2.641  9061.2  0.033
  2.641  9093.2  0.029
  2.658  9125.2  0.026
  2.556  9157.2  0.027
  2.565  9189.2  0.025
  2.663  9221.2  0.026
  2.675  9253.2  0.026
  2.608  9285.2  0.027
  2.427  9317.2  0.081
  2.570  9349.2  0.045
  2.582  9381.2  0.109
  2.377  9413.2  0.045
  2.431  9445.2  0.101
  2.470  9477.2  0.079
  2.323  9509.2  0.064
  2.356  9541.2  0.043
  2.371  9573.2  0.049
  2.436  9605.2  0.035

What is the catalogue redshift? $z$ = 0.53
